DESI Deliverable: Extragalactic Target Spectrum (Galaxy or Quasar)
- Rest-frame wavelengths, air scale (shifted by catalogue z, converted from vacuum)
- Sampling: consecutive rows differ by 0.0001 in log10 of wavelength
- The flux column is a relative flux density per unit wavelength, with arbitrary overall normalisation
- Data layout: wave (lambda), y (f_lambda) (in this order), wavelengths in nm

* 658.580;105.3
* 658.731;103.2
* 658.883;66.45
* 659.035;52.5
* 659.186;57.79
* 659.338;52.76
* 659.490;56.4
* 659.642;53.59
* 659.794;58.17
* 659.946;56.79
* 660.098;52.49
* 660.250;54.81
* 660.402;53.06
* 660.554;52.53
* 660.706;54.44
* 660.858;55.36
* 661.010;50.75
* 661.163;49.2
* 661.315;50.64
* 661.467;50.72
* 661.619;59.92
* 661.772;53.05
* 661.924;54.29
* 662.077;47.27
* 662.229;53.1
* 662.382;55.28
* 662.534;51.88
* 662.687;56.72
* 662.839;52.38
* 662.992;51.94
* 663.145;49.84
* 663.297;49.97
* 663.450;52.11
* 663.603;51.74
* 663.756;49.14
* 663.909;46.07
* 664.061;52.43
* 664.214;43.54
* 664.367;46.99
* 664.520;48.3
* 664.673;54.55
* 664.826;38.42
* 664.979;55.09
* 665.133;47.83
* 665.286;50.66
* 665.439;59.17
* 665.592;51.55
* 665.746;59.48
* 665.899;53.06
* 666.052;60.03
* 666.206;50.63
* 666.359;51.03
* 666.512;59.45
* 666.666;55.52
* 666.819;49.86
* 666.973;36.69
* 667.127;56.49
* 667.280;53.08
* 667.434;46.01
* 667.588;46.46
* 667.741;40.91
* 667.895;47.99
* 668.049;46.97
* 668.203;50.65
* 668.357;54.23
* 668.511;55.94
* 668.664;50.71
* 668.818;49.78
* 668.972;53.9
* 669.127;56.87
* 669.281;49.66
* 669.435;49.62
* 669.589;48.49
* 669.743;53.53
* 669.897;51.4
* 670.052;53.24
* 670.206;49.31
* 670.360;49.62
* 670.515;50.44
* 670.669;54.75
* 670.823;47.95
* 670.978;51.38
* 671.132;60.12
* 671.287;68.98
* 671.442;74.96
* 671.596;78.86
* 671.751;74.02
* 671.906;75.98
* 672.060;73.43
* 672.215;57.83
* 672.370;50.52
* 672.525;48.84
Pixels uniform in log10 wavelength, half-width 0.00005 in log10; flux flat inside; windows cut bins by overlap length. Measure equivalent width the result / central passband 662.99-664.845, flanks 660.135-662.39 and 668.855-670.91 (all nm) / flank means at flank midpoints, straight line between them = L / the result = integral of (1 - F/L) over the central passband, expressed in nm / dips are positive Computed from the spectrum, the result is 0.12 nm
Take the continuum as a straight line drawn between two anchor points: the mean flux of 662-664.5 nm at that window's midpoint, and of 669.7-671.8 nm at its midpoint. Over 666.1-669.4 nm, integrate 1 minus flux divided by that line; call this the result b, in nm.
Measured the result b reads 0.27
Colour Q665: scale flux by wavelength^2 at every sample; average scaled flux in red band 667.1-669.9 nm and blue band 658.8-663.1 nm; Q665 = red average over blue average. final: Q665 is 0.96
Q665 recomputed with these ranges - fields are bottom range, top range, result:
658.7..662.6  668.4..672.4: 1.07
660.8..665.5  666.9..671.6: 1.04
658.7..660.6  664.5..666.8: 0.93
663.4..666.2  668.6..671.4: 1.05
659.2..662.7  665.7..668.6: 0.97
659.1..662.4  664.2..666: 0.96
